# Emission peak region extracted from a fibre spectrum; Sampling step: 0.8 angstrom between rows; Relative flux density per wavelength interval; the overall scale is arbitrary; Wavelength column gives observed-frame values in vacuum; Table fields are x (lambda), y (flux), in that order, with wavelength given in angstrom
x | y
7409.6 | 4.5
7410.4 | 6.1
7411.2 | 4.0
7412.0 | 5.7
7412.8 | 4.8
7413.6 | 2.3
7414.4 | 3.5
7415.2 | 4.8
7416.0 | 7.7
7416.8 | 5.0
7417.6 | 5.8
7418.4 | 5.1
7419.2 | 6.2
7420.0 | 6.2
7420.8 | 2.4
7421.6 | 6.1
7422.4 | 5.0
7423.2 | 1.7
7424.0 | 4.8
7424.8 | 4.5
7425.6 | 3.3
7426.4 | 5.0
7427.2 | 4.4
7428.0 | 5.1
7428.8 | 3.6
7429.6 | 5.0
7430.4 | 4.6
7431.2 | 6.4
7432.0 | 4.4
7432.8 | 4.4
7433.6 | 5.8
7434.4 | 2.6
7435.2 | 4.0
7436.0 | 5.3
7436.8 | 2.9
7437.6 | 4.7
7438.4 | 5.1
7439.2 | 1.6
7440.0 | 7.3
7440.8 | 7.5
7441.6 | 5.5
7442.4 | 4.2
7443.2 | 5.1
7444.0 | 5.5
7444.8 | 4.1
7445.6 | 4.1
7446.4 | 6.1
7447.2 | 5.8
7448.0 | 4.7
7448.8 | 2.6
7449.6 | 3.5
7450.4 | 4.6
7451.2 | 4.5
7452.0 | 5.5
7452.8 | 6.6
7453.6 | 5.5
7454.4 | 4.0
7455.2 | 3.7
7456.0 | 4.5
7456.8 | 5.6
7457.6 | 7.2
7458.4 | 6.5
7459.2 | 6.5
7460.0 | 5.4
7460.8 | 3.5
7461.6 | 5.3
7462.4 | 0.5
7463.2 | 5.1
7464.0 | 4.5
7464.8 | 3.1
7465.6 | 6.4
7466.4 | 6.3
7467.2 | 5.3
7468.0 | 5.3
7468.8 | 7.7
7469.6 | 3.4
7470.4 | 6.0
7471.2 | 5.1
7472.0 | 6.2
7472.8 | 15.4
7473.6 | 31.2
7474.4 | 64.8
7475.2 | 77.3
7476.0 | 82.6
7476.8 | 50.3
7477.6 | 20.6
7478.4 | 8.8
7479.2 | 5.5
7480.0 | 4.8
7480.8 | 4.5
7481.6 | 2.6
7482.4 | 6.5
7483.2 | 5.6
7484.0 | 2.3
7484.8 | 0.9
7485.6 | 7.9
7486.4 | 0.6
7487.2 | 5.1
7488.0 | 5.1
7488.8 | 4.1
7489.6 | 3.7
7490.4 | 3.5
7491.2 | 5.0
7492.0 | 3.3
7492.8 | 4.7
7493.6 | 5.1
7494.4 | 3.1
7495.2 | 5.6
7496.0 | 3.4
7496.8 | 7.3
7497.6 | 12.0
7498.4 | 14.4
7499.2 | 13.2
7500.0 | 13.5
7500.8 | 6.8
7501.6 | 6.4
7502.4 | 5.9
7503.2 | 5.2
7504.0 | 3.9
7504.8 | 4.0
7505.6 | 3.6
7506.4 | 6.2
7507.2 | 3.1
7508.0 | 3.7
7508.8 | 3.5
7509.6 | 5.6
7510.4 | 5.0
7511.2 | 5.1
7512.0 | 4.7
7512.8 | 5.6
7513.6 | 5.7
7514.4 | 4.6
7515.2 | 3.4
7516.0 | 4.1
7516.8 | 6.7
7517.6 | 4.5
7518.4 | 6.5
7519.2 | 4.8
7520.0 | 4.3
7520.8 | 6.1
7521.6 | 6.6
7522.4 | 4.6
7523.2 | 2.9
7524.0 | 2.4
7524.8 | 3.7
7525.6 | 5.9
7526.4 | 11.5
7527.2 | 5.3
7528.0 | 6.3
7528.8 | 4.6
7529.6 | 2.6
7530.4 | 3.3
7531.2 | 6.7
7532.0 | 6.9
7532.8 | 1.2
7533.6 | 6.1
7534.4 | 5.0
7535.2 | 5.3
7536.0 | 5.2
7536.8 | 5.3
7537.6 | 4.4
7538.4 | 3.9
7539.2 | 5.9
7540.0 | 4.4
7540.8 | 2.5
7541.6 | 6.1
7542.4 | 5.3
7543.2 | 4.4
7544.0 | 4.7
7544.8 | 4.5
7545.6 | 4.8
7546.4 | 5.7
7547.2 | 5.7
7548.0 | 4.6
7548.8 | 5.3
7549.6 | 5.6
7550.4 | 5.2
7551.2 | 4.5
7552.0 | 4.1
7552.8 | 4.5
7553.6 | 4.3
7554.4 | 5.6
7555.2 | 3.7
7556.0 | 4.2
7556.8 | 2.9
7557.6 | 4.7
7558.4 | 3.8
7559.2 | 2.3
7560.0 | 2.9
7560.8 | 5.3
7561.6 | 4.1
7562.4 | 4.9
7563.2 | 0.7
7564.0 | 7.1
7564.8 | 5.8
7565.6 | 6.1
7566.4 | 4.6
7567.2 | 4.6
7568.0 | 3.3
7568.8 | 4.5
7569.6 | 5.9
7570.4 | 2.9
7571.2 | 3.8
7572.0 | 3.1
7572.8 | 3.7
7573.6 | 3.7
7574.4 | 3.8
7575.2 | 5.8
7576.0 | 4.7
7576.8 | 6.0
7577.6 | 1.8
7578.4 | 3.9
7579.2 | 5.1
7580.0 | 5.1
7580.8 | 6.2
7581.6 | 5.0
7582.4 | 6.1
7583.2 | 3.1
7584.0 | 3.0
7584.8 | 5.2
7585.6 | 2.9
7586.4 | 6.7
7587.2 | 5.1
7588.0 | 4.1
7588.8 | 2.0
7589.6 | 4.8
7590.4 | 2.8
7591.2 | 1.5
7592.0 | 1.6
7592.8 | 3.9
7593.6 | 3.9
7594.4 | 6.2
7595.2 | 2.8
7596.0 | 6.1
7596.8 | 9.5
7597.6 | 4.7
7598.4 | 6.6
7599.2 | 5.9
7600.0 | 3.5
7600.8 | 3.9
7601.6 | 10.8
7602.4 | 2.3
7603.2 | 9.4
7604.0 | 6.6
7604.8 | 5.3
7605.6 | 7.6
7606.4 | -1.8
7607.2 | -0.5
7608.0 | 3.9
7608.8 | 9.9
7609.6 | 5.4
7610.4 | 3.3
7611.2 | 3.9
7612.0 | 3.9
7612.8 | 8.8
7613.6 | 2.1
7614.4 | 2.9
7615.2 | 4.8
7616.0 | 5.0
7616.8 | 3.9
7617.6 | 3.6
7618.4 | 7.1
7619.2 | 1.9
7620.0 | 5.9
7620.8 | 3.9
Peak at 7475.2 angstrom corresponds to H-alpha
